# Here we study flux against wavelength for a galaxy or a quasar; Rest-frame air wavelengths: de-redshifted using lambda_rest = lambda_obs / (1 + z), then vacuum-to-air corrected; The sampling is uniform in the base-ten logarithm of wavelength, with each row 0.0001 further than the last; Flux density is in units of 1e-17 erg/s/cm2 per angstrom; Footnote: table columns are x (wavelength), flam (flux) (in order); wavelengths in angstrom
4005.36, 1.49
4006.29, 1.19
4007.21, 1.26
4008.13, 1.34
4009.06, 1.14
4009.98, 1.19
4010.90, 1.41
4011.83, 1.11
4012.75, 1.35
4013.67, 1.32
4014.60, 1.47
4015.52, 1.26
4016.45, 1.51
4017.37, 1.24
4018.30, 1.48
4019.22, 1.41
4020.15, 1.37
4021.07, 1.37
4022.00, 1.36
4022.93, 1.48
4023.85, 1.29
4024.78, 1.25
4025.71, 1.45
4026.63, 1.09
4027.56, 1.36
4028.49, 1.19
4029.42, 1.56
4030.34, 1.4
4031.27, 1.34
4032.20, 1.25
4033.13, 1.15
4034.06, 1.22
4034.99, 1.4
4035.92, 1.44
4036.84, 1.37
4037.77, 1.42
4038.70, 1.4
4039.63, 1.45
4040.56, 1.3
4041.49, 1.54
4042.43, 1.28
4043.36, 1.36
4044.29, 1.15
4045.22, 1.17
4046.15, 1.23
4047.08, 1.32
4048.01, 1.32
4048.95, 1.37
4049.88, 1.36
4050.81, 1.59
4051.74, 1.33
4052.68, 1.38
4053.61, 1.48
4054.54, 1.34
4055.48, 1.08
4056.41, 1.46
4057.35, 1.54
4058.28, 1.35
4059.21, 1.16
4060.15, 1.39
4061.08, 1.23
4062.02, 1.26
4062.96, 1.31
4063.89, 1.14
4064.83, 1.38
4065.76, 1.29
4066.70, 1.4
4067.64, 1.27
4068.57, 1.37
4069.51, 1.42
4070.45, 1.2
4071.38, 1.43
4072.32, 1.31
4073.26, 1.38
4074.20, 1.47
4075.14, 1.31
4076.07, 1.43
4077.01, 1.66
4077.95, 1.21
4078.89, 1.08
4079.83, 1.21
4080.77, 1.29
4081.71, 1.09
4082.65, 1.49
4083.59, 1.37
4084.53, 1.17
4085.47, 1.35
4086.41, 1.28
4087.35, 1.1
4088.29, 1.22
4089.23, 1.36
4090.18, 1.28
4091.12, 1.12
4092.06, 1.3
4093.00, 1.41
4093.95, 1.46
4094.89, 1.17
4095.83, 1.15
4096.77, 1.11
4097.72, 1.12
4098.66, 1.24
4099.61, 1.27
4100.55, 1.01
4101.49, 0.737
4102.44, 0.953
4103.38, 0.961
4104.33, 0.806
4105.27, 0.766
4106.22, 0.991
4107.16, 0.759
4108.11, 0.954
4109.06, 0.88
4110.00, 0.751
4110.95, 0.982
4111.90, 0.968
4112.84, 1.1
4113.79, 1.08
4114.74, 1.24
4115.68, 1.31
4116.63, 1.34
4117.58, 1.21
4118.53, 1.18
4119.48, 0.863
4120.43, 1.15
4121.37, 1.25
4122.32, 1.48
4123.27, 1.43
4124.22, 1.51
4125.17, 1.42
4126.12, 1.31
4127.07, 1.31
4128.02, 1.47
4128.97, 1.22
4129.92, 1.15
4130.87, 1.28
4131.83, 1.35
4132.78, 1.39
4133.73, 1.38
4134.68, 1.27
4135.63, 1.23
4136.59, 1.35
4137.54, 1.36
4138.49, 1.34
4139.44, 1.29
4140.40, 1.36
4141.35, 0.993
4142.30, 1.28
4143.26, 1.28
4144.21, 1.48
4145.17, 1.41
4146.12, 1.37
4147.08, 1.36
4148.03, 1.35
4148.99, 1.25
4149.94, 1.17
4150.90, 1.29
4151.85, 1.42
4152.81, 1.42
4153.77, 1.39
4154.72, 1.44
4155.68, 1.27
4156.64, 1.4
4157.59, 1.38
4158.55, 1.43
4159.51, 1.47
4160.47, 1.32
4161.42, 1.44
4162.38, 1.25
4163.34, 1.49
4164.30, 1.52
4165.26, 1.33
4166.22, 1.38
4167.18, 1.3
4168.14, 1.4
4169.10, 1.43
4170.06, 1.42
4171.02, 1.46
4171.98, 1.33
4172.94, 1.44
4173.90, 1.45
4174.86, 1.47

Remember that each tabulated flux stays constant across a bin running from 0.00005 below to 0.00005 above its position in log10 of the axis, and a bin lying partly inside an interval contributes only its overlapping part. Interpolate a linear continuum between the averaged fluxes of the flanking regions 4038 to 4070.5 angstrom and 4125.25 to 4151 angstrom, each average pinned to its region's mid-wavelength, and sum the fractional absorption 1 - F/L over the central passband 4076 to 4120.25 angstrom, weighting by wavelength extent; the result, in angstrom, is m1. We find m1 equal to 6.0 angstrom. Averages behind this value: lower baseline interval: 1.33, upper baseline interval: 1.31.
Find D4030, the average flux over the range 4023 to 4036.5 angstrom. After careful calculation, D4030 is 1.32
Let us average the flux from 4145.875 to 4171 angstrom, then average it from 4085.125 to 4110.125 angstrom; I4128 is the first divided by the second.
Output 1.3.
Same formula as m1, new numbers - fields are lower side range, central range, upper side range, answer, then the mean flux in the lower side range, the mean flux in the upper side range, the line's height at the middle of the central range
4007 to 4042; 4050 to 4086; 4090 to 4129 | -2.71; 1.34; 1.14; 1.24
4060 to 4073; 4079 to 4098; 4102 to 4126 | -0.59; 1.31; 1.1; 1.21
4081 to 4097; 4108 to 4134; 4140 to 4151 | 1.40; 1.26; 1.3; 1.28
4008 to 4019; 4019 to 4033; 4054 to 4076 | -0.18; 1.32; 1.33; 1.32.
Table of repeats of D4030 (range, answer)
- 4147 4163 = 1.36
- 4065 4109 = 1.21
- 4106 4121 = 1.05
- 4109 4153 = 1.26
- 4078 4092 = 1.24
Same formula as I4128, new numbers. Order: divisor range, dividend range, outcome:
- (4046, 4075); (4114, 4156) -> 0.98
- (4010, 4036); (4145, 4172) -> 1.03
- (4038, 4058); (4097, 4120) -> 0.75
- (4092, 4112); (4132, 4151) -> 1.27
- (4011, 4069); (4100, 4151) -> 0.89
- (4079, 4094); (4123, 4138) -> 1.05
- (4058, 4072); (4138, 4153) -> 1.01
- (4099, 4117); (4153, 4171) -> 1.40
